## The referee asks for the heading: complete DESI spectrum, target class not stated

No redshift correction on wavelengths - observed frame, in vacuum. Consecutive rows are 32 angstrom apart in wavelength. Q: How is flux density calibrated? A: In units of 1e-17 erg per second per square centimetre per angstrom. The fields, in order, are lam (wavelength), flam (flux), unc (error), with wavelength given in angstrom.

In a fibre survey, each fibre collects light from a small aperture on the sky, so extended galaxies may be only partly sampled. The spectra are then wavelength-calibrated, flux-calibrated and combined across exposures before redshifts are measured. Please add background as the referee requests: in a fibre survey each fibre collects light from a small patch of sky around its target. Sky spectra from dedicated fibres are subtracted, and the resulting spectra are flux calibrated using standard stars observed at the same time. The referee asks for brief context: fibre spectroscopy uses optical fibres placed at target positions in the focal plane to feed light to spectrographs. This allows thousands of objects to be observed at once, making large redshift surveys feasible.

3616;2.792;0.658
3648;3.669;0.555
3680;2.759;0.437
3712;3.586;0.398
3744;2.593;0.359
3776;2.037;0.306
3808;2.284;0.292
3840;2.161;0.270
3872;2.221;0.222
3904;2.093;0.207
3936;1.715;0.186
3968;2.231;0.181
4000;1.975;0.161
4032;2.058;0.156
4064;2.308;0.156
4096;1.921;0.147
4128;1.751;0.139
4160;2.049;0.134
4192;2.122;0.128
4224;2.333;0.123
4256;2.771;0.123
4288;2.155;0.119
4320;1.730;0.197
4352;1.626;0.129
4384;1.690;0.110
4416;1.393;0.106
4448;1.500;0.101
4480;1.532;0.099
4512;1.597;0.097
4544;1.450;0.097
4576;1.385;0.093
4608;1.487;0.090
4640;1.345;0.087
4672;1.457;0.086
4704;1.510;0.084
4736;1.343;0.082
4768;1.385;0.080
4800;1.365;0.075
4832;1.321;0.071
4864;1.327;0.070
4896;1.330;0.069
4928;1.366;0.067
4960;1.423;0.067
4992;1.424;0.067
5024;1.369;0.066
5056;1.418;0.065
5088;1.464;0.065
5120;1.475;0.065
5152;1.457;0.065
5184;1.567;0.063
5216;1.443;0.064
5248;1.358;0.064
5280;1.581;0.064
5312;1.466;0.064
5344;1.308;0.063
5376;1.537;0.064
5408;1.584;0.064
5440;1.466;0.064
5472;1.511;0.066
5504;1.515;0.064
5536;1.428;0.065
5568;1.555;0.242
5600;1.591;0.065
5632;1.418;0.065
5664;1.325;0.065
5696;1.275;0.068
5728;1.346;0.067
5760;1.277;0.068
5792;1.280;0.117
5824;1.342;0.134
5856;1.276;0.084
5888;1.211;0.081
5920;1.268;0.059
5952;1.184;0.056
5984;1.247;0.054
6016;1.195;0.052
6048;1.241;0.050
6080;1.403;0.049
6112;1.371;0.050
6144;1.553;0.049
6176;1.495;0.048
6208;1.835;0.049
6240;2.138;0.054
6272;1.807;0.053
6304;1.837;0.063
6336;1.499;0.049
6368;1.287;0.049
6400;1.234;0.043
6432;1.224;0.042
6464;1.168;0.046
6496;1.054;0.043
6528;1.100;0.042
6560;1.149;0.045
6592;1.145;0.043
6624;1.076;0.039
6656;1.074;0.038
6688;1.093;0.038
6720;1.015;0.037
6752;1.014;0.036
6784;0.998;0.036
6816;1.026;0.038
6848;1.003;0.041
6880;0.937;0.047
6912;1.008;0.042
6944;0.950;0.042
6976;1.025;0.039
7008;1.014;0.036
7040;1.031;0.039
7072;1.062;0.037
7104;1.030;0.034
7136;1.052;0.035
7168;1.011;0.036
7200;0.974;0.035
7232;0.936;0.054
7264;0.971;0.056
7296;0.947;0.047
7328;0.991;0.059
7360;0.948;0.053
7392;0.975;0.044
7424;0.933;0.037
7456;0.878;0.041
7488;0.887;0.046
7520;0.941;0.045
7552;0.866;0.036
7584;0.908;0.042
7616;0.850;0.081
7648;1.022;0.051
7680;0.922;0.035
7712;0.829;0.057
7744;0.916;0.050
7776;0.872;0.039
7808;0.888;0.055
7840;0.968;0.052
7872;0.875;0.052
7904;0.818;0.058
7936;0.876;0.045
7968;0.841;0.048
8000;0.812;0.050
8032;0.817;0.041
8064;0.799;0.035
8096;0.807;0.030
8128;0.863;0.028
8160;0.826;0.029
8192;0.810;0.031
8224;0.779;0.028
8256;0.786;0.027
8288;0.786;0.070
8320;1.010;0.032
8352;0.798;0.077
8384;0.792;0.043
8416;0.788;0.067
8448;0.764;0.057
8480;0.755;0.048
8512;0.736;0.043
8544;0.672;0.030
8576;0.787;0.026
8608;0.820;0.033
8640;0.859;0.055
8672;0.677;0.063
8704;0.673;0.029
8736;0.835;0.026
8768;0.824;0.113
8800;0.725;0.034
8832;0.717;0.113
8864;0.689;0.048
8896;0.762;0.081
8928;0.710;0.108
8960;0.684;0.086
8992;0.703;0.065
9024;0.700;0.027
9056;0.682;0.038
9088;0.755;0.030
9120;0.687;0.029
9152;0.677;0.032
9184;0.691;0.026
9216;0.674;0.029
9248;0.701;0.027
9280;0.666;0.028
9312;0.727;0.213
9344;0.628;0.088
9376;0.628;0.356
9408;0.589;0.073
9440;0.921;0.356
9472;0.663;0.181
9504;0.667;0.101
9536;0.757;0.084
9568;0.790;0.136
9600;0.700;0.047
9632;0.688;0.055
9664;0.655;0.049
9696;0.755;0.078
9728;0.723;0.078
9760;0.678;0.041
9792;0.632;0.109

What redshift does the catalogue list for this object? 1.23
